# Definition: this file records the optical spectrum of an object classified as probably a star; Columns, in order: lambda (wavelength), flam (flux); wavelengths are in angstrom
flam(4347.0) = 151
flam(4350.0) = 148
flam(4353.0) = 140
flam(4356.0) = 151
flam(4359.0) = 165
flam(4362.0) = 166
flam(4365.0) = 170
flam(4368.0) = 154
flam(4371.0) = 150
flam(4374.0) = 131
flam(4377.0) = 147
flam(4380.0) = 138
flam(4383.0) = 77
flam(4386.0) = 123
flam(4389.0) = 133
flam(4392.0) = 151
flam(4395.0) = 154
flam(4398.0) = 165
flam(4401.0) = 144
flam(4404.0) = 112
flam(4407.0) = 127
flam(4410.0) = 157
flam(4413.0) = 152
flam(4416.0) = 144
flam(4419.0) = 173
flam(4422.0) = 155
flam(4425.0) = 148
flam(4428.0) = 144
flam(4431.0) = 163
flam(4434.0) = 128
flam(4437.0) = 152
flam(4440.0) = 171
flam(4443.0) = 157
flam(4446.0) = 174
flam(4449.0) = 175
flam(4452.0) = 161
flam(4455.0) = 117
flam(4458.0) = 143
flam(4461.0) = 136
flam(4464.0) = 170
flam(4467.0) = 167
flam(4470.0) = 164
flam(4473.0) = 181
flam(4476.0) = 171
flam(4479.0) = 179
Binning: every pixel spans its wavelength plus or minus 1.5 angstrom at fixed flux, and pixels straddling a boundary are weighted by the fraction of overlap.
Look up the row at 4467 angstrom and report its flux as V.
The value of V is 167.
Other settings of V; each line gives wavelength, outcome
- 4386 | 123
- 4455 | 117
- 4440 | 171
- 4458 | 143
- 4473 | 181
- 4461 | 136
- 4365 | 170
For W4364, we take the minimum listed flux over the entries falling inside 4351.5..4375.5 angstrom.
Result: 131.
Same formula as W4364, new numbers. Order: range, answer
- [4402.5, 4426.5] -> 112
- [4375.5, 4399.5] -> 77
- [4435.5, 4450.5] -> 152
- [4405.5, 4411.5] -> 127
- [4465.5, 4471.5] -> 164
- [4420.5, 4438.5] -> 128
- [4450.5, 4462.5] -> 117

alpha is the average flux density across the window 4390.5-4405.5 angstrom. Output 145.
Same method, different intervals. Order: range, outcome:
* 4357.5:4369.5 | 164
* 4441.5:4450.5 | 169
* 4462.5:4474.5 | 170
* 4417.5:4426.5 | 159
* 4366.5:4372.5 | 152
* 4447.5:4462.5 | 146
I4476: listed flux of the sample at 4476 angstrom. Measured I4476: 171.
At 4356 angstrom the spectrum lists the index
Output 151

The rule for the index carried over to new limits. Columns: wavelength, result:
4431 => 163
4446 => 174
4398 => 165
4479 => 179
